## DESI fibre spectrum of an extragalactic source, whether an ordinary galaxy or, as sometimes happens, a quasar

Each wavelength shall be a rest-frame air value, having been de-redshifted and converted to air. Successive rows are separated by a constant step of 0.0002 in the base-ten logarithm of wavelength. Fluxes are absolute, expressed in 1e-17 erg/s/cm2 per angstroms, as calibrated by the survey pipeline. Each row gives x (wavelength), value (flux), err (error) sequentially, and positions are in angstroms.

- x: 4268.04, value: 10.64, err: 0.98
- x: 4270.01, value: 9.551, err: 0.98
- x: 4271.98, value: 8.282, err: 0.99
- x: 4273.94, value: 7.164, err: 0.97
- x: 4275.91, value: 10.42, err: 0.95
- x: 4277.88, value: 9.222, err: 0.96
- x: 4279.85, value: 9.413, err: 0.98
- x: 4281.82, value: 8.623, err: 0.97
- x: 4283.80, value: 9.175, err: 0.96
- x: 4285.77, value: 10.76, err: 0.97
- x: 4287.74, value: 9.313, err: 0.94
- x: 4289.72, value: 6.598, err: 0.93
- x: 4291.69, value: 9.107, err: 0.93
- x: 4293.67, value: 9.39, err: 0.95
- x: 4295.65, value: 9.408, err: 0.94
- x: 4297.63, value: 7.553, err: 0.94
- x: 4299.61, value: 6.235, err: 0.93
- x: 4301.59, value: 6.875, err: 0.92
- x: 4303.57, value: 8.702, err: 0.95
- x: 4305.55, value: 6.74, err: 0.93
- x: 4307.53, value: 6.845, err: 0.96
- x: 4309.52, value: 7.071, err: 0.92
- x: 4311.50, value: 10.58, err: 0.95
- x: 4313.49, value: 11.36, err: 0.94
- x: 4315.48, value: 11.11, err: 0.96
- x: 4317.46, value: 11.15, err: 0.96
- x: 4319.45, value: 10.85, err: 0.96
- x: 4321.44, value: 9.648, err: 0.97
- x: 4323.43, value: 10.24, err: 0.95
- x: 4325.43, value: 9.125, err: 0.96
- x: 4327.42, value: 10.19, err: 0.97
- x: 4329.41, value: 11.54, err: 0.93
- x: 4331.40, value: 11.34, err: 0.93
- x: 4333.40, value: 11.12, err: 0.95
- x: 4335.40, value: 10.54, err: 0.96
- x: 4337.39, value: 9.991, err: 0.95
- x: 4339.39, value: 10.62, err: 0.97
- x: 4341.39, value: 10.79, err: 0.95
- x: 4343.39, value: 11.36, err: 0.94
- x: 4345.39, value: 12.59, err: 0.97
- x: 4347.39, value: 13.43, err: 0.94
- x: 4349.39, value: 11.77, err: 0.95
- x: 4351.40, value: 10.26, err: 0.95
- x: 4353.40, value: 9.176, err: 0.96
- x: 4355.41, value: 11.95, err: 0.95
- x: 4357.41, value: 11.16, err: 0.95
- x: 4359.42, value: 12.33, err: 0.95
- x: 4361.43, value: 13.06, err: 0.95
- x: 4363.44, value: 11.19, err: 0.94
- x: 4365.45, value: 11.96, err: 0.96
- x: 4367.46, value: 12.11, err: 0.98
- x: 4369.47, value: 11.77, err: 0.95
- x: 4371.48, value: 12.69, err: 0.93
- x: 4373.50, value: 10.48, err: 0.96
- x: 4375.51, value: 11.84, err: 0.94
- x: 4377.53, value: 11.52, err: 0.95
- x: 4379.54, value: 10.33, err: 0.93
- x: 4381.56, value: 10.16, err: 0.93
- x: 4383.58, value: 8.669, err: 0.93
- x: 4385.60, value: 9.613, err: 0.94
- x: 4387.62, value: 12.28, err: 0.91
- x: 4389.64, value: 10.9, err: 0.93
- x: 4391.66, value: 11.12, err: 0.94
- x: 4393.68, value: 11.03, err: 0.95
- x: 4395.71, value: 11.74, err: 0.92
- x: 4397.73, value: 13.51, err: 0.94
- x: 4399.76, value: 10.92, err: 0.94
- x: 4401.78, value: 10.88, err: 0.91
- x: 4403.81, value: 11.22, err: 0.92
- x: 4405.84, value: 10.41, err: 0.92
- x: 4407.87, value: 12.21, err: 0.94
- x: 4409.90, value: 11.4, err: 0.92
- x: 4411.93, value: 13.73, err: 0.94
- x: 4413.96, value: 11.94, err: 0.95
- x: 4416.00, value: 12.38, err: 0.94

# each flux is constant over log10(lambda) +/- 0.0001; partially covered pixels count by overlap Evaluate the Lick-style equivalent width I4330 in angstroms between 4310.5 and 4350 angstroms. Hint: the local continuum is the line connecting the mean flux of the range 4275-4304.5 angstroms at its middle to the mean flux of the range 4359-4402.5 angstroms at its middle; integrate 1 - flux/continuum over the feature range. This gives -4.3 angstroms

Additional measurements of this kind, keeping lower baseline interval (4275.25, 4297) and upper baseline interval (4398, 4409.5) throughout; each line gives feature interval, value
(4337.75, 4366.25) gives -3.2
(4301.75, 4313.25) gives 1.7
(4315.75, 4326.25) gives -0.5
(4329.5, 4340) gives -0.8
